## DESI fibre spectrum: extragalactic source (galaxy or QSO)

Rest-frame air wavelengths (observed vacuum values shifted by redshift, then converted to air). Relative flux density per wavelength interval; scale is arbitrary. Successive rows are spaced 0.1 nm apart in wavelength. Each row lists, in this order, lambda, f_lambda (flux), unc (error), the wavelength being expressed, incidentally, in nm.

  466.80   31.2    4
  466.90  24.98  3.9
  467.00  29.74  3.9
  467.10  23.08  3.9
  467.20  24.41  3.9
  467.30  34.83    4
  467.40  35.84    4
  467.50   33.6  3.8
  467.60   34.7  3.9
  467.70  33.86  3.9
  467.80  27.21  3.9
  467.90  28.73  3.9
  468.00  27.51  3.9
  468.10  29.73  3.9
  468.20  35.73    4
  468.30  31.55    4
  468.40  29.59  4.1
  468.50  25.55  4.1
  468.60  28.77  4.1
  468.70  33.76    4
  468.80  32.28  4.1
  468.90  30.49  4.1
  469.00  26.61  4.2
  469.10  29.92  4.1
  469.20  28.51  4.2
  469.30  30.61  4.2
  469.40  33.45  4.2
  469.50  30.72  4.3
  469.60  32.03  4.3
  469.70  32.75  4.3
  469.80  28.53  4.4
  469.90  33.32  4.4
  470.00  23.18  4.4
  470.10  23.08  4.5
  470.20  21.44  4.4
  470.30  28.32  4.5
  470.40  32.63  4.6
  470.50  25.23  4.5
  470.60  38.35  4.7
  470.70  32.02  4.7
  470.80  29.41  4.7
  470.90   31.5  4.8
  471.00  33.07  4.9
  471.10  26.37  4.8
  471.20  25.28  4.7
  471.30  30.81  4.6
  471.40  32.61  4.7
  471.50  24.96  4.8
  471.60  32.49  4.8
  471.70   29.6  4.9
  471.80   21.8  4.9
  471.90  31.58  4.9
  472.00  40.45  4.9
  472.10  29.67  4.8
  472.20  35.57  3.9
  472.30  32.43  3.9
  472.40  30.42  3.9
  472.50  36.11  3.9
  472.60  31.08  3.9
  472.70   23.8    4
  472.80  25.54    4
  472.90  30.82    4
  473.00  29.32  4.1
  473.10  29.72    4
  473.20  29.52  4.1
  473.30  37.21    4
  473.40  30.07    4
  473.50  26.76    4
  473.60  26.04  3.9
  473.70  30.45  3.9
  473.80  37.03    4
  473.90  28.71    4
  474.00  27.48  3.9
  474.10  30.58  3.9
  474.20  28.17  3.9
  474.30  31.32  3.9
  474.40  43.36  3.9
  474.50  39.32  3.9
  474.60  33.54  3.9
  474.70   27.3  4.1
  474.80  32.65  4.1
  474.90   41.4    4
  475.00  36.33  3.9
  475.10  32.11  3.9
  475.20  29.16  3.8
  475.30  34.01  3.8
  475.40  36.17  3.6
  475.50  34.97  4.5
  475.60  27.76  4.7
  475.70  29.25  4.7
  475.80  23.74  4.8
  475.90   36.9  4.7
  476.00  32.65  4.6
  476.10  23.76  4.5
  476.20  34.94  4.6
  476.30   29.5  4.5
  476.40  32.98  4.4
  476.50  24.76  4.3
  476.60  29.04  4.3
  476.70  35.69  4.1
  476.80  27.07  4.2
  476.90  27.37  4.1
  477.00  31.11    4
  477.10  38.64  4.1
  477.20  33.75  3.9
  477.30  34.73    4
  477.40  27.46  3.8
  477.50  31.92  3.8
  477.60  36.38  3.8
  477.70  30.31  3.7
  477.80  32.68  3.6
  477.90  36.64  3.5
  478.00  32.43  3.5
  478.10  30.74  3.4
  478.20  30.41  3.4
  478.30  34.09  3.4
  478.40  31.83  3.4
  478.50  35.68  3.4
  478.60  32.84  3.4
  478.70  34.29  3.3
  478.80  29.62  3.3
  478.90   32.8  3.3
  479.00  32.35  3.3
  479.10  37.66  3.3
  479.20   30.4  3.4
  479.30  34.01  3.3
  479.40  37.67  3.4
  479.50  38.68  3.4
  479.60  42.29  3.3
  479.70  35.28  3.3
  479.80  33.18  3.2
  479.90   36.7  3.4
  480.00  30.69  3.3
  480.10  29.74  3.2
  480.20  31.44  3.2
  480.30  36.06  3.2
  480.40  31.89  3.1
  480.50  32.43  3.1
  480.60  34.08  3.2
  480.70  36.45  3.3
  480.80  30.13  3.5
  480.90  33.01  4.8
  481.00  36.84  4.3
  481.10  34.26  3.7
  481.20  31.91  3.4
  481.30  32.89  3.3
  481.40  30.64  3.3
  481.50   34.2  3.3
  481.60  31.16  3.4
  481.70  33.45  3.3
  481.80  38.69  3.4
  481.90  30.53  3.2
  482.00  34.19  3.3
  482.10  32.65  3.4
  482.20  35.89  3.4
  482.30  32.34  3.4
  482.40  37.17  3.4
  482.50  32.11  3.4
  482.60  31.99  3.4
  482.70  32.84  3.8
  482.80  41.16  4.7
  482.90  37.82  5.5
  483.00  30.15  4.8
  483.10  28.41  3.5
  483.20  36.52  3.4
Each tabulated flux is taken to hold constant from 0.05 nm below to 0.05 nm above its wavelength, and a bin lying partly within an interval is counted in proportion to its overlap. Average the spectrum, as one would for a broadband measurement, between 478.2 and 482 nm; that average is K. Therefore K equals 33.7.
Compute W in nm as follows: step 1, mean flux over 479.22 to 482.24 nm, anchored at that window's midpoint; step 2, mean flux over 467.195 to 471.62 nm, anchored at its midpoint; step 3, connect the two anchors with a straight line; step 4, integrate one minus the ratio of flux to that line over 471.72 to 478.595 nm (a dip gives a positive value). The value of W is 0.09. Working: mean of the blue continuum 30.2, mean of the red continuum 34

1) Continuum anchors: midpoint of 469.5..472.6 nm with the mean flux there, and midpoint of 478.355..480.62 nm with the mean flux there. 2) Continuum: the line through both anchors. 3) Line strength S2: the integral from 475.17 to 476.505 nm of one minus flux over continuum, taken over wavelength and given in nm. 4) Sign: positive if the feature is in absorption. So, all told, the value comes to 0.06 nm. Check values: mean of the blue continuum 30.2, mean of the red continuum 34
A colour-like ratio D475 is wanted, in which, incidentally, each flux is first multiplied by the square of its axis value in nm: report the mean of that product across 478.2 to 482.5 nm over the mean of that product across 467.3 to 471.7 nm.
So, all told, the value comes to 1.17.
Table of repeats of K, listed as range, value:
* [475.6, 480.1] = 32.5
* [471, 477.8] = 31.3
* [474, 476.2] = 32.5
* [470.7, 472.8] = 30.4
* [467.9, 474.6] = 30.4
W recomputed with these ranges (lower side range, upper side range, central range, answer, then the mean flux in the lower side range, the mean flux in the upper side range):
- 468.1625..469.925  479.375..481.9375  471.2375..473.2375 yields 0.078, 30.7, 34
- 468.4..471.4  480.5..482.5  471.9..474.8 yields -0.065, 29.6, 33.6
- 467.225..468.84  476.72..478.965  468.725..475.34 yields 0.213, 31.3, 32.4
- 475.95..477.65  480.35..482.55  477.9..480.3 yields -0.105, 31.3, 33.5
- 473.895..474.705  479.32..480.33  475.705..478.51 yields 0.193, 32.7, 35.1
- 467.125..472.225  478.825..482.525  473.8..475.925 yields -0.045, 30.2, 33.9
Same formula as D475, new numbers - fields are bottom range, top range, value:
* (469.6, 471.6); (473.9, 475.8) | 1.14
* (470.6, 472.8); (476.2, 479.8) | 1.11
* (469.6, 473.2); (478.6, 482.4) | 1.18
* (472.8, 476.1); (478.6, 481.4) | 1.09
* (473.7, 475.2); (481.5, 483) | 1.06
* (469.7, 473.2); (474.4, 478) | 1.11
